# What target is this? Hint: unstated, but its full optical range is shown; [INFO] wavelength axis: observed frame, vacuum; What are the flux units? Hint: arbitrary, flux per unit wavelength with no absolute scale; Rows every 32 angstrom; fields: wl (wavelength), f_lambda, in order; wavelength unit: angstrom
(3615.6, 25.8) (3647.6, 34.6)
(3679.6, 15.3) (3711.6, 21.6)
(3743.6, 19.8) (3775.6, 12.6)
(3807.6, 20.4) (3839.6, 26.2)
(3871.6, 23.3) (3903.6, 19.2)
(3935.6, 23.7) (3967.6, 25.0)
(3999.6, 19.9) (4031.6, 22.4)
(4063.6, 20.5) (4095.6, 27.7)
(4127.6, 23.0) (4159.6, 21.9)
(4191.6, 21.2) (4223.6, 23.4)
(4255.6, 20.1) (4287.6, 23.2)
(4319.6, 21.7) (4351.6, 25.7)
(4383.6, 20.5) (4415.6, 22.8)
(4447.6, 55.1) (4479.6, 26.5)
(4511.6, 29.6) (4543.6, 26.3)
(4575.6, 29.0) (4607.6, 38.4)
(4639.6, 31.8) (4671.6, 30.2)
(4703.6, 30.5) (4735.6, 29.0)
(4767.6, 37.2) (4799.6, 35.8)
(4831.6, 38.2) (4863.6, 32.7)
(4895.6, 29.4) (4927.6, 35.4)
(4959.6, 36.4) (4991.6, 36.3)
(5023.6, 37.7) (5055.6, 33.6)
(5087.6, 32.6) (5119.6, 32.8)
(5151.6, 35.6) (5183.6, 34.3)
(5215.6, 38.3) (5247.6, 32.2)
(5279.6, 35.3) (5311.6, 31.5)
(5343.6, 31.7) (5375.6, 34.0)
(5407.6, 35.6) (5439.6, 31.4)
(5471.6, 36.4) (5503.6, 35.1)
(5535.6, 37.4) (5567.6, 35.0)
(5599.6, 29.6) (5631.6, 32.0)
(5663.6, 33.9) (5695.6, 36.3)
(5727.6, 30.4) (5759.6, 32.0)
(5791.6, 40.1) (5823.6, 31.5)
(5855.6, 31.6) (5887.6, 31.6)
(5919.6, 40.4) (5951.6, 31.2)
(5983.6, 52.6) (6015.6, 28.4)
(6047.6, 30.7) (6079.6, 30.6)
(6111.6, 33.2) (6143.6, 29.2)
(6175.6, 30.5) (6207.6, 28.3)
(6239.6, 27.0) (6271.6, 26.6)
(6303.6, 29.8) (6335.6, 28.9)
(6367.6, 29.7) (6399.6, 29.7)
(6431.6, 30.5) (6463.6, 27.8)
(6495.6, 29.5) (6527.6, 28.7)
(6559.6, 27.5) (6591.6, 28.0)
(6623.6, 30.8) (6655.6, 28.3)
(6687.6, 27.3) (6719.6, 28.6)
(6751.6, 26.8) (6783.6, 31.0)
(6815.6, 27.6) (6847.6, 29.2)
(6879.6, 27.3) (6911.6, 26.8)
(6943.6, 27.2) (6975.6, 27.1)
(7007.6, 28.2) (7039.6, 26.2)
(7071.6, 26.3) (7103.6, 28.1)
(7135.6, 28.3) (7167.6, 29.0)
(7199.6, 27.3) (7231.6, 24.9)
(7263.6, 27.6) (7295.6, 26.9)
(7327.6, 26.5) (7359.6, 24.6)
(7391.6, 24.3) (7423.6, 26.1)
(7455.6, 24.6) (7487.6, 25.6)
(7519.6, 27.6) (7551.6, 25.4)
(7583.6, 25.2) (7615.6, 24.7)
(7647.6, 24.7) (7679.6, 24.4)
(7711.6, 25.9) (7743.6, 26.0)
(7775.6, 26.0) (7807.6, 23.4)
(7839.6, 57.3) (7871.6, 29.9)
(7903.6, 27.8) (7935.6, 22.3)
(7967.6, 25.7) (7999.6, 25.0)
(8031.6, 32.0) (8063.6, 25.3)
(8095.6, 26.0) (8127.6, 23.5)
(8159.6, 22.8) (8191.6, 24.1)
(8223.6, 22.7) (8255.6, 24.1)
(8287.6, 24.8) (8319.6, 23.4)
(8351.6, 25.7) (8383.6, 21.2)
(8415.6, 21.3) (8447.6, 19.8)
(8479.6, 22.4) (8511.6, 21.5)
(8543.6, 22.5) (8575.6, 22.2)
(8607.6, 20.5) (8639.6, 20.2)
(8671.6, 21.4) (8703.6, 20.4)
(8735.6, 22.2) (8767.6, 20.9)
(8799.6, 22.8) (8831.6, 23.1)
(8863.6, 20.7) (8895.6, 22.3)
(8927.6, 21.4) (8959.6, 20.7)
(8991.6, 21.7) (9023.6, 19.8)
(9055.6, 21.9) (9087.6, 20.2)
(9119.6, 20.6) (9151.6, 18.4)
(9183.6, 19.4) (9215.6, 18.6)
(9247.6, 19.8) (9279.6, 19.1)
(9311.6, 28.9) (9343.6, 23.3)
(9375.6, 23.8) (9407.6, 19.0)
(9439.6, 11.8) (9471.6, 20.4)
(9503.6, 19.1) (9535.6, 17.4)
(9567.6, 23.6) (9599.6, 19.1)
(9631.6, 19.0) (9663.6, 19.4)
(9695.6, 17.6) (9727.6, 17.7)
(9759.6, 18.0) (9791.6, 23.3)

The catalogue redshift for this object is 0.19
